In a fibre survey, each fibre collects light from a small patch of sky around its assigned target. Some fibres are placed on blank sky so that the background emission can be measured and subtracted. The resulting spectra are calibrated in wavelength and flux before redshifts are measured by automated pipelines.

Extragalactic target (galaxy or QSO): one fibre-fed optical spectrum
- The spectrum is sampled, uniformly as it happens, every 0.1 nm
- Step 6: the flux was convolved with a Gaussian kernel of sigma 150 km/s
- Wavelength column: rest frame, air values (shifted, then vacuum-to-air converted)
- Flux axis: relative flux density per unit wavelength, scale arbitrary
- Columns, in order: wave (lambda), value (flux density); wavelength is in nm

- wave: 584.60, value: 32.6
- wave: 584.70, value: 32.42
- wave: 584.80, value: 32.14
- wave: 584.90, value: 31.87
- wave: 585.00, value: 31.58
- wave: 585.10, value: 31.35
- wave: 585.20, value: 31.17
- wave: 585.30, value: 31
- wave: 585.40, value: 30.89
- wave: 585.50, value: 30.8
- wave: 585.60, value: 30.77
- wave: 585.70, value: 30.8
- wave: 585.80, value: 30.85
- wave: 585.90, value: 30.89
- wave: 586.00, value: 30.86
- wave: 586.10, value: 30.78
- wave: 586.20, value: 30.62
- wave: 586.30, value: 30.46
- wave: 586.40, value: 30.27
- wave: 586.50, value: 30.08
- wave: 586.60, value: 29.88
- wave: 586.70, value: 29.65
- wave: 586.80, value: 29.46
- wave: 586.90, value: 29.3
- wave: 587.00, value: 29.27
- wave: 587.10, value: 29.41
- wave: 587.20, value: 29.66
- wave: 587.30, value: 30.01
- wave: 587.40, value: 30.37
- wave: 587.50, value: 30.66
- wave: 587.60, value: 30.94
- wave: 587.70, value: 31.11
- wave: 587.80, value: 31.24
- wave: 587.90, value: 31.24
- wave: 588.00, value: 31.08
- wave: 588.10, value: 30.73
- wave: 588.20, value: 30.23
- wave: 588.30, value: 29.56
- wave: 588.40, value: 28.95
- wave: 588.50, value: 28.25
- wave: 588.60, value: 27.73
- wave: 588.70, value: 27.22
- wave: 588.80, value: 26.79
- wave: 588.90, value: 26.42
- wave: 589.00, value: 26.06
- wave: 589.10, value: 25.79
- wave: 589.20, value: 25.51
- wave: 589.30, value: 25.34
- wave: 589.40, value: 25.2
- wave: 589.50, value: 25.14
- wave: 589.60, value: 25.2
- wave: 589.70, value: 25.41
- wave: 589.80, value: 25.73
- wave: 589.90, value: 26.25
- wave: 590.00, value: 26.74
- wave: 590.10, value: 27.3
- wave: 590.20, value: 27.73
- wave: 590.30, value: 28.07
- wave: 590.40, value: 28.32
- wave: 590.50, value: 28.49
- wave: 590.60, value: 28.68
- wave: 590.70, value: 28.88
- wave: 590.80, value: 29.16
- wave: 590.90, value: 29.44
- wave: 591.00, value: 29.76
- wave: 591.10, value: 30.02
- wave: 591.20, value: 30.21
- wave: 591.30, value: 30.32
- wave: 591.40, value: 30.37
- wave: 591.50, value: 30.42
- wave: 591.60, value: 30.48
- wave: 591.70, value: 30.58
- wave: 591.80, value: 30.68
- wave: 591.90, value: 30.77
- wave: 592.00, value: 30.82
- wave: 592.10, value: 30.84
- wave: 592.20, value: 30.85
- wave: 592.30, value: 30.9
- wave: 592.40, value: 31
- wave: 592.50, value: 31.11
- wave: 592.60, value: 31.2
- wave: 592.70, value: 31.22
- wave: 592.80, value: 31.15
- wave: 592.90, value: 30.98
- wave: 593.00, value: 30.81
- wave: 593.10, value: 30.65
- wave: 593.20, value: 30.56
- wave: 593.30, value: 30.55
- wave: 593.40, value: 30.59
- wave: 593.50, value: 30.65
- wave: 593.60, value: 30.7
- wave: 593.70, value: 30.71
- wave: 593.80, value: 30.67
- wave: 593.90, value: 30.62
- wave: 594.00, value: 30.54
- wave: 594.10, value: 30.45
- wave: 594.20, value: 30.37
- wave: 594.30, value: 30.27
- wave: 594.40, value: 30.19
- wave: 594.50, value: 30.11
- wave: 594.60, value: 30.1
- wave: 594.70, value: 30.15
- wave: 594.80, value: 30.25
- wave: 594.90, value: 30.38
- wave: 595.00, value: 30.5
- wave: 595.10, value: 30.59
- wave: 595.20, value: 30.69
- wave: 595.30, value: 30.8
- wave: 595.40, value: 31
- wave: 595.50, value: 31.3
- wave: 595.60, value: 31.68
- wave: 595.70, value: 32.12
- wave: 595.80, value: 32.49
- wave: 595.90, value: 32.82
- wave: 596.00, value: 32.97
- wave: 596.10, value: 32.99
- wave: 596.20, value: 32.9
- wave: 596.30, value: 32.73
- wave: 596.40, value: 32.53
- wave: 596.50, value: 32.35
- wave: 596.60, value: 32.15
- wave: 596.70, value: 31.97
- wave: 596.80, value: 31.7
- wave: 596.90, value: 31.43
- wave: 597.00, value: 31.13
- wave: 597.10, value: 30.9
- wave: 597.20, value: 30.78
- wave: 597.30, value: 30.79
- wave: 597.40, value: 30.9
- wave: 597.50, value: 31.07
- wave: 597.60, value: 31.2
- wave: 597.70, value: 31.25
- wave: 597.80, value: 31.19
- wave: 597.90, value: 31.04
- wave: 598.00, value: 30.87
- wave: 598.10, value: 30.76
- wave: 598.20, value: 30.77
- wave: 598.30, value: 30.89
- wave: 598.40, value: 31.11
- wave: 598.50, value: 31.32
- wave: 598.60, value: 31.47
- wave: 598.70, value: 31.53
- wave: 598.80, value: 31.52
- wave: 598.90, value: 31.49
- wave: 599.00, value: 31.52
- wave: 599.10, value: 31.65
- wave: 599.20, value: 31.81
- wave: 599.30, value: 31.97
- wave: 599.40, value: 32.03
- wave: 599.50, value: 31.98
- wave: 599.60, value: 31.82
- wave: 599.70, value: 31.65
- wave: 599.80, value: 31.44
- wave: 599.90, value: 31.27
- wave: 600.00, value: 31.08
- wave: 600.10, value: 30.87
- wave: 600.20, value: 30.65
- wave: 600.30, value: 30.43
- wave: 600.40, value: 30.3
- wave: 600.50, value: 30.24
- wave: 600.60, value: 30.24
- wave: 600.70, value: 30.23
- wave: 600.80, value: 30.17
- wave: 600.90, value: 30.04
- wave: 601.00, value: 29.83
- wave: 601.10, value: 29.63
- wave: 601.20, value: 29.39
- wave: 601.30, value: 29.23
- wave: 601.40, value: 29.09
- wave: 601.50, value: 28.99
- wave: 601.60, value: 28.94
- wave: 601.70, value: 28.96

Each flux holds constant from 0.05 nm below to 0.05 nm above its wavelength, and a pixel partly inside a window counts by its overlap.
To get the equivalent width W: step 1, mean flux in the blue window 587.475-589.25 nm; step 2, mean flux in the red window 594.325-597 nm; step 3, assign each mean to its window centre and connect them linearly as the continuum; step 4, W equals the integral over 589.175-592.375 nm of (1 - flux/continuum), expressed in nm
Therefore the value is 0.12 nm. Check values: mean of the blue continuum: 28.8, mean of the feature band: 28.6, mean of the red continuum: 31.5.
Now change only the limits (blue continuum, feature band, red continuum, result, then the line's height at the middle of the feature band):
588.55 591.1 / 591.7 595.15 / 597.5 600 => -0.22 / 28.8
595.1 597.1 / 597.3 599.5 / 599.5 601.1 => 0.00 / 31.2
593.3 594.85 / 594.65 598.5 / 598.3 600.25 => -0.06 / 30.9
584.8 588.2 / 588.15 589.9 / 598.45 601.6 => 0.22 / 30.6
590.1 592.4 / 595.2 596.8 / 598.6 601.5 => -0.09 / 30.3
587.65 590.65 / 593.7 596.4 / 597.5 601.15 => -0.14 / 29.6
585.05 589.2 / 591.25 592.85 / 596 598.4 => -0.01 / 30.6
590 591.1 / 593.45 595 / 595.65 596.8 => 0.03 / 31.1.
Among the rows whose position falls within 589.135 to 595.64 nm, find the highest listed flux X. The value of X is 31.68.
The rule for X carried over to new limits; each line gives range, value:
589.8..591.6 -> 30.48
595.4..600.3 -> 32.99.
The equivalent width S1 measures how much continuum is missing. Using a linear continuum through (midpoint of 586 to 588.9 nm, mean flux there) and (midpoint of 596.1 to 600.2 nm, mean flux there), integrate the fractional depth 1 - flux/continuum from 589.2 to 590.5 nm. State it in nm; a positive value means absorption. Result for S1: 0.16 nm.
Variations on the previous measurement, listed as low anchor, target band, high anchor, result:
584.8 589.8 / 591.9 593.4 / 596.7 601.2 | -0.04 nm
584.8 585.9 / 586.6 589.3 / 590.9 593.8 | 0.17 nm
